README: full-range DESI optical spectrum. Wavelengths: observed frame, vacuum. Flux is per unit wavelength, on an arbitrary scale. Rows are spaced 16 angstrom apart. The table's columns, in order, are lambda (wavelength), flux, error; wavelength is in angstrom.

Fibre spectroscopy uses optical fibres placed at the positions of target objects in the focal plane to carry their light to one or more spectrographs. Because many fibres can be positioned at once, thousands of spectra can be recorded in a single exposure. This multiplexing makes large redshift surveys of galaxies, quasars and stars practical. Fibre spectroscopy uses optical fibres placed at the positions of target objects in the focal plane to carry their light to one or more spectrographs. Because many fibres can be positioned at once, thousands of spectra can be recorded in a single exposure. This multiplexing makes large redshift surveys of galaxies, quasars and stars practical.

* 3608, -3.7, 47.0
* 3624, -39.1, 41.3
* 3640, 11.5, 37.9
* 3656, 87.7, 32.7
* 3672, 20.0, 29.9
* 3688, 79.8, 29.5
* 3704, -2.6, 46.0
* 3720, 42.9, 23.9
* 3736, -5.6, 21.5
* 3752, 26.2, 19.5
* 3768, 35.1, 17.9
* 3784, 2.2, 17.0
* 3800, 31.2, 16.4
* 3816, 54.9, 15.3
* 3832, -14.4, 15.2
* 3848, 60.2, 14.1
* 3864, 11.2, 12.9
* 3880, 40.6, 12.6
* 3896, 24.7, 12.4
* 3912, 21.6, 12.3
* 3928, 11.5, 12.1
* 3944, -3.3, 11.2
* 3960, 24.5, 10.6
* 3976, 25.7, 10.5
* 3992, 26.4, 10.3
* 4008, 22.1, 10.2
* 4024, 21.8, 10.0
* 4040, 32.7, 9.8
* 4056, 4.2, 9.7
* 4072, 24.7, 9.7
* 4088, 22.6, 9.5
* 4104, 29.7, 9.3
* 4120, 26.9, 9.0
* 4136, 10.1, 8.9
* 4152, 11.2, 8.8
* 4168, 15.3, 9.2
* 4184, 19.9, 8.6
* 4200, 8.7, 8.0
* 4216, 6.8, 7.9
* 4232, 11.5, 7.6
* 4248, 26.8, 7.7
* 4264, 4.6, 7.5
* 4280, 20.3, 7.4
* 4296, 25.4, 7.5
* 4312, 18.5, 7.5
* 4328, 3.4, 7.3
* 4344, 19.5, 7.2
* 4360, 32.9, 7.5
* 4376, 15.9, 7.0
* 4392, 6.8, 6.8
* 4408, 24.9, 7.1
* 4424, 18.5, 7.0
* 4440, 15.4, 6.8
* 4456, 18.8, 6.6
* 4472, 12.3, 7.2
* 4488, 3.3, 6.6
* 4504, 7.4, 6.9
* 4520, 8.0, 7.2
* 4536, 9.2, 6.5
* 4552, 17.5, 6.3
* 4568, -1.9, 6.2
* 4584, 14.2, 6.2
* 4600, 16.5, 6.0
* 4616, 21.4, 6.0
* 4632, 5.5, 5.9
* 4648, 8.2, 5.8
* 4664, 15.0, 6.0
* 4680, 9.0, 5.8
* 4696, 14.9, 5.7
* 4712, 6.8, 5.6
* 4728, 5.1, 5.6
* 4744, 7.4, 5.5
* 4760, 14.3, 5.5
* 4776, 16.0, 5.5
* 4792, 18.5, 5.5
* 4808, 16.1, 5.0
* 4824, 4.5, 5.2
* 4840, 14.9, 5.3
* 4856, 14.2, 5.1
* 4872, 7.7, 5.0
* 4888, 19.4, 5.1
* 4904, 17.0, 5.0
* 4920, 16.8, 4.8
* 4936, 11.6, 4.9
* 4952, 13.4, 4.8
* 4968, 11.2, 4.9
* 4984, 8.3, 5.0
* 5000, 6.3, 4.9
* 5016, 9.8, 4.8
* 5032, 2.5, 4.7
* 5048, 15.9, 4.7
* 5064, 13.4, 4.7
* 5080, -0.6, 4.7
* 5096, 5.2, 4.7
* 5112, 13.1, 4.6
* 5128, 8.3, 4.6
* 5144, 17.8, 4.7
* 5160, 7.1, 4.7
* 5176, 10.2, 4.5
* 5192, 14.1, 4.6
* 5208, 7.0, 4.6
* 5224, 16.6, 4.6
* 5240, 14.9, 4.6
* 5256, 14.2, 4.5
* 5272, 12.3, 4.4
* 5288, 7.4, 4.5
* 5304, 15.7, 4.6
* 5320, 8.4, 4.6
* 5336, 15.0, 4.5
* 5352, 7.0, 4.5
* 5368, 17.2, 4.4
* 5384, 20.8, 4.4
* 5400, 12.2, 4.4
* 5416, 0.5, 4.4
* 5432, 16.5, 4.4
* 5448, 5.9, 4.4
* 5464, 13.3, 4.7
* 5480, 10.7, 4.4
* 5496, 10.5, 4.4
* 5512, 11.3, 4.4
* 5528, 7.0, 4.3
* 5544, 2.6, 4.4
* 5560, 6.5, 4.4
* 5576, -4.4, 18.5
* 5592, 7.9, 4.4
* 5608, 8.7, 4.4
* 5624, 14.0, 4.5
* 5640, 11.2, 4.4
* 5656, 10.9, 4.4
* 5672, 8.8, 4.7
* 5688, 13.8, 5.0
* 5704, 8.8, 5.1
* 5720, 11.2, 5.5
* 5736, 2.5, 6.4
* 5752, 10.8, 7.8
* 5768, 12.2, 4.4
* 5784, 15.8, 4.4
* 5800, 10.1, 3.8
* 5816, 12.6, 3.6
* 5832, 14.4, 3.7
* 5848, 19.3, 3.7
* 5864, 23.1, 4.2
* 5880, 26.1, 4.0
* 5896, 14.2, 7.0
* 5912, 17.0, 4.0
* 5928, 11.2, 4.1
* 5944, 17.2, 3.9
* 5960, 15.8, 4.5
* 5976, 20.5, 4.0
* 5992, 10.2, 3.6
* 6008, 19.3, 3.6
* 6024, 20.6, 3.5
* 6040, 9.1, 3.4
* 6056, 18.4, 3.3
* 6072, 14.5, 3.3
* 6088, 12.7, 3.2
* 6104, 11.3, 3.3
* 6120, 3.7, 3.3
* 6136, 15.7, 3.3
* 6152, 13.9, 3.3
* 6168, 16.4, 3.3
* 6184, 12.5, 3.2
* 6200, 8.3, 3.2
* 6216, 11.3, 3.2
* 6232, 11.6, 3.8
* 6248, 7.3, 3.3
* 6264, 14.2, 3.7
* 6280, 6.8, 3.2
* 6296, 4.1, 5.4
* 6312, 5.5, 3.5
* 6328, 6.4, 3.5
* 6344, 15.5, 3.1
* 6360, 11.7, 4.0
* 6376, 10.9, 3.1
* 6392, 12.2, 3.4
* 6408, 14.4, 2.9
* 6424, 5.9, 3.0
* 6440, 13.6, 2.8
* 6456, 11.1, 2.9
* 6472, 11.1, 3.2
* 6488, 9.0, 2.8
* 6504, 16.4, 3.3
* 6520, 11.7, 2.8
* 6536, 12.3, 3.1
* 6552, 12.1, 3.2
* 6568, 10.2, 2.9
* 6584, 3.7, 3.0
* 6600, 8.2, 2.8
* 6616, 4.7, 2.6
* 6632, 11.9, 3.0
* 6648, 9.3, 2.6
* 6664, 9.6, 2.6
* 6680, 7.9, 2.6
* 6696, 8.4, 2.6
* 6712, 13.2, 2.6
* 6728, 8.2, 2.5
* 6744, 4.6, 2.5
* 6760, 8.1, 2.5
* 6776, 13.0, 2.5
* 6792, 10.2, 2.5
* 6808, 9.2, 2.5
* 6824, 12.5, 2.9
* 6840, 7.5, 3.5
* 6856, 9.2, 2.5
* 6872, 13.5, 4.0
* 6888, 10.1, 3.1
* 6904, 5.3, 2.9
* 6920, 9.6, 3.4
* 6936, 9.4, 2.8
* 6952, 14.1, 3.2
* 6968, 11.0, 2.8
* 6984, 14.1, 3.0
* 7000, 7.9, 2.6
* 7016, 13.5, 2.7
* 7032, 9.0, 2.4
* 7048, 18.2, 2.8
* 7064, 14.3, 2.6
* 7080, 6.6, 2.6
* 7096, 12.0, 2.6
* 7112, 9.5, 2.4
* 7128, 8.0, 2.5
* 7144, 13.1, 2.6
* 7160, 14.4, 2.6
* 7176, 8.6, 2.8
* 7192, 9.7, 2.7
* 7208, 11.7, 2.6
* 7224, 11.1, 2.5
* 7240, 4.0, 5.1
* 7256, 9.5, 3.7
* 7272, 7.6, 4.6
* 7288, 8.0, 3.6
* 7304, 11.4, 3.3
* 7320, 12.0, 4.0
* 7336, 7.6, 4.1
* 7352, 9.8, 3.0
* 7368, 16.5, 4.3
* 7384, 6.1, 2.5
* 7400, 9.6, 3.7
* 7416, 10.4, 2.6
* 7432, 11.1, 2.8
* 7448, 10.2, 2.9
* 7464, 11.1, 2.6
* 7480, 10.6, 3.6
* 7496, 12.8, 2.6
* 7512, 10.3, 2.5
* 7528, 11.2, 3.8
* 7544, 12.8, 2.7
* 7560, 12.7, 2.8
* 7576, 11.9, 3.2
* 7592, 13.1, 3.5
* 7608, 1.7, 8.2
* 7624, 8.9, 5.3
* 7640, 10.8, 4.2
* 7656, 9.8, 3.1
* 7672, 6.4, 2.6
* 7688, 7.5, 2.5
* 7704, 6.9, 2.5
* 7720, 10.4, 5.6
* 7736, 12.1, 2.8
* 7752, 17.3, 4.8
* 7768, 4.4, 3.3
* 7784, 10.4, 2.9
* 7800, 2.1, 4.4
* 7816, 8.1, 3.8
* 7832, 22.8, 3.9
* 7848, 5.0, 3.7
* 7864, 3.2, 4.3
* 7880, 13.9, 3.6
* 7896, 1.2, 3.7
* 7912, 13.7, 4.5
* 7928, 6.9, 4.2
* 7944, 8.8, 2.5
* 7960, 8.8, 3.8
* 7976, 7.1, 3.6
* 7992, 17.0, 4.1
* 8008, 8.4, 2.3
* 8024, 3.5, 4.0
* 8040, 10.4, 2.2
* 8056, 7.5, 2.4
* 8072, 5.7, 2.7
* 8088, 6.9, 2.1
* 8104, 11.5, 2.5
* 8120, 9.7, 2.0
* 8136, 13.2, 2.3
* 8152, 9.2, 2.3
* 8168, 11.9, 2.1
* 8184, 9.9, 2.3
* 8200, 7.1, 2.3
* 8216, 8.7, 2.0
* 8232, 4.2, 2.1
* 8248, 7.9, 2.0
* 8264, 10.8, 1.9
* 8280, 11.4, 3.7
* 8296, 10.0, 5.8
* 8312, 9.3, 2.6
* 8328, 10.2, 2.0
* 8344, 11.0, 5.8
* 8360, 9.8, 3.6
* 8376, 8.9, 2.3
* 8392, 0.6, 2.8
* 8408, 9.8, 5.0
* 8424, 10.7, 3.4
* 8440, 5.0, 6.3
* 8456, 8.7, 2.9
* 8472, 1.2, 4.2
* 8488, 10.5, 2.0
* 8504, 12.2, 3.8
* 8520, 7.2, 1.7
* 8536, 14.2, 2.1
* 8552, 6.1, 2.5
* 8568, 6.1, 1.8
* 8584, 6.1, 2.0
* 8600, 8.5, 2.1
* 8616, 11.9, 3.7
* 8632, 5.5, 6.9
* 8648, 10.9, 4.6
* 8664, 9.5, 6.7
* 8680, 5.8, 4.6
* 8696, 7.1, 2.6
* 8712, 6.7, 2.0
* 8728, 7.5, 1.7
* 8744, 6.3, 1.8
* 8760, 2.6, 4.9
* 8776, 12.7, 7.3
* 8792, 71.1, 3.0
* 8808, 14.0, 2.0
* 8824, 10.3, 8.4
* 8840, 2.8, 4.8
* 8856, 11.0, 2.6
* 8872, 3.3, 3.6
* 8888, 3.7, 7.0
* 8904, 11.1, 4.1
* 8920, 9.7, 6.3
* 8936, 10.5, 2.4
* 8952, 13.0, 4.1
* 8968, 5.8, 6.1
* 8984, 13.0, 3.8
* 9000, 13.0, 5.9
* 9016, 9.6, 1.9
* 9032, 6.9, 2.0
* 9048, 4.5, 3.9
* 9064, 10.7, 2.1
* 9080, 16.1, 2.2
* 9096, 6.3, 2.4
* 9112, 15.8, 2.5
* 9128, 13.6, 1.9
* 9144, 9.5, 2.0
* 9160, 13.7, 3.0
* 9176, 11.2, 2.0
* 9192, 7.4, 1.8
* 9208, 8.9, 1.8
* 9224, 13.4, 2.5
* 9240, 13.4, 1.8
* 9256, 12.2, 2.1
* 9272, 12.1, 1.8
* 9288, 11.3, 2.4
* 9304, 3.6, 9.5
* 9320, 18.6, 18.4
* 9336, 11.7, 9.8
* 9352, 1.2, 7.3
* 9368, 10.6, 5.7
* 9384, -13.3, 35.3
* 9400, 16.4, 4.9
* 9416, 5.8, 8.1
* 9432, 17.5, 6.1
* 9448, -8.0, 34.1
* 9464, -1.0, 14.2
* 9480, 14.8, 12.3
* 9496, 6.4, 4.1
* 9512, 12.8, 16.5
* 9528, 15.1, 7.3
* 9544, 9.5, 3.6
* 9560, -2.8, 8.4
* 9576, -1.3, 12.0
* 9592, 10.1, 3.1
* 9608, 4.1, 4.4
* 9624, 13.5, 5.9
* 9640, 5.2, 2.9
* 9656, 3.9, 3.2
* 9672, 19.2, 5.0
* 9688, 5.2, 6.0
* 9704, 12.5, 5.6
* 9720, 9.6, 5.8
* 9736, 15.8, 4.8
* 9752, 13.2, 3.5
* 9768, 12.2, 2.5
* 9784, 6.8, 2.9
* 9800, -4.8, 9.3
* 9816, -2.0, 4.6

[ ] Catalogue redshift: 1.358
